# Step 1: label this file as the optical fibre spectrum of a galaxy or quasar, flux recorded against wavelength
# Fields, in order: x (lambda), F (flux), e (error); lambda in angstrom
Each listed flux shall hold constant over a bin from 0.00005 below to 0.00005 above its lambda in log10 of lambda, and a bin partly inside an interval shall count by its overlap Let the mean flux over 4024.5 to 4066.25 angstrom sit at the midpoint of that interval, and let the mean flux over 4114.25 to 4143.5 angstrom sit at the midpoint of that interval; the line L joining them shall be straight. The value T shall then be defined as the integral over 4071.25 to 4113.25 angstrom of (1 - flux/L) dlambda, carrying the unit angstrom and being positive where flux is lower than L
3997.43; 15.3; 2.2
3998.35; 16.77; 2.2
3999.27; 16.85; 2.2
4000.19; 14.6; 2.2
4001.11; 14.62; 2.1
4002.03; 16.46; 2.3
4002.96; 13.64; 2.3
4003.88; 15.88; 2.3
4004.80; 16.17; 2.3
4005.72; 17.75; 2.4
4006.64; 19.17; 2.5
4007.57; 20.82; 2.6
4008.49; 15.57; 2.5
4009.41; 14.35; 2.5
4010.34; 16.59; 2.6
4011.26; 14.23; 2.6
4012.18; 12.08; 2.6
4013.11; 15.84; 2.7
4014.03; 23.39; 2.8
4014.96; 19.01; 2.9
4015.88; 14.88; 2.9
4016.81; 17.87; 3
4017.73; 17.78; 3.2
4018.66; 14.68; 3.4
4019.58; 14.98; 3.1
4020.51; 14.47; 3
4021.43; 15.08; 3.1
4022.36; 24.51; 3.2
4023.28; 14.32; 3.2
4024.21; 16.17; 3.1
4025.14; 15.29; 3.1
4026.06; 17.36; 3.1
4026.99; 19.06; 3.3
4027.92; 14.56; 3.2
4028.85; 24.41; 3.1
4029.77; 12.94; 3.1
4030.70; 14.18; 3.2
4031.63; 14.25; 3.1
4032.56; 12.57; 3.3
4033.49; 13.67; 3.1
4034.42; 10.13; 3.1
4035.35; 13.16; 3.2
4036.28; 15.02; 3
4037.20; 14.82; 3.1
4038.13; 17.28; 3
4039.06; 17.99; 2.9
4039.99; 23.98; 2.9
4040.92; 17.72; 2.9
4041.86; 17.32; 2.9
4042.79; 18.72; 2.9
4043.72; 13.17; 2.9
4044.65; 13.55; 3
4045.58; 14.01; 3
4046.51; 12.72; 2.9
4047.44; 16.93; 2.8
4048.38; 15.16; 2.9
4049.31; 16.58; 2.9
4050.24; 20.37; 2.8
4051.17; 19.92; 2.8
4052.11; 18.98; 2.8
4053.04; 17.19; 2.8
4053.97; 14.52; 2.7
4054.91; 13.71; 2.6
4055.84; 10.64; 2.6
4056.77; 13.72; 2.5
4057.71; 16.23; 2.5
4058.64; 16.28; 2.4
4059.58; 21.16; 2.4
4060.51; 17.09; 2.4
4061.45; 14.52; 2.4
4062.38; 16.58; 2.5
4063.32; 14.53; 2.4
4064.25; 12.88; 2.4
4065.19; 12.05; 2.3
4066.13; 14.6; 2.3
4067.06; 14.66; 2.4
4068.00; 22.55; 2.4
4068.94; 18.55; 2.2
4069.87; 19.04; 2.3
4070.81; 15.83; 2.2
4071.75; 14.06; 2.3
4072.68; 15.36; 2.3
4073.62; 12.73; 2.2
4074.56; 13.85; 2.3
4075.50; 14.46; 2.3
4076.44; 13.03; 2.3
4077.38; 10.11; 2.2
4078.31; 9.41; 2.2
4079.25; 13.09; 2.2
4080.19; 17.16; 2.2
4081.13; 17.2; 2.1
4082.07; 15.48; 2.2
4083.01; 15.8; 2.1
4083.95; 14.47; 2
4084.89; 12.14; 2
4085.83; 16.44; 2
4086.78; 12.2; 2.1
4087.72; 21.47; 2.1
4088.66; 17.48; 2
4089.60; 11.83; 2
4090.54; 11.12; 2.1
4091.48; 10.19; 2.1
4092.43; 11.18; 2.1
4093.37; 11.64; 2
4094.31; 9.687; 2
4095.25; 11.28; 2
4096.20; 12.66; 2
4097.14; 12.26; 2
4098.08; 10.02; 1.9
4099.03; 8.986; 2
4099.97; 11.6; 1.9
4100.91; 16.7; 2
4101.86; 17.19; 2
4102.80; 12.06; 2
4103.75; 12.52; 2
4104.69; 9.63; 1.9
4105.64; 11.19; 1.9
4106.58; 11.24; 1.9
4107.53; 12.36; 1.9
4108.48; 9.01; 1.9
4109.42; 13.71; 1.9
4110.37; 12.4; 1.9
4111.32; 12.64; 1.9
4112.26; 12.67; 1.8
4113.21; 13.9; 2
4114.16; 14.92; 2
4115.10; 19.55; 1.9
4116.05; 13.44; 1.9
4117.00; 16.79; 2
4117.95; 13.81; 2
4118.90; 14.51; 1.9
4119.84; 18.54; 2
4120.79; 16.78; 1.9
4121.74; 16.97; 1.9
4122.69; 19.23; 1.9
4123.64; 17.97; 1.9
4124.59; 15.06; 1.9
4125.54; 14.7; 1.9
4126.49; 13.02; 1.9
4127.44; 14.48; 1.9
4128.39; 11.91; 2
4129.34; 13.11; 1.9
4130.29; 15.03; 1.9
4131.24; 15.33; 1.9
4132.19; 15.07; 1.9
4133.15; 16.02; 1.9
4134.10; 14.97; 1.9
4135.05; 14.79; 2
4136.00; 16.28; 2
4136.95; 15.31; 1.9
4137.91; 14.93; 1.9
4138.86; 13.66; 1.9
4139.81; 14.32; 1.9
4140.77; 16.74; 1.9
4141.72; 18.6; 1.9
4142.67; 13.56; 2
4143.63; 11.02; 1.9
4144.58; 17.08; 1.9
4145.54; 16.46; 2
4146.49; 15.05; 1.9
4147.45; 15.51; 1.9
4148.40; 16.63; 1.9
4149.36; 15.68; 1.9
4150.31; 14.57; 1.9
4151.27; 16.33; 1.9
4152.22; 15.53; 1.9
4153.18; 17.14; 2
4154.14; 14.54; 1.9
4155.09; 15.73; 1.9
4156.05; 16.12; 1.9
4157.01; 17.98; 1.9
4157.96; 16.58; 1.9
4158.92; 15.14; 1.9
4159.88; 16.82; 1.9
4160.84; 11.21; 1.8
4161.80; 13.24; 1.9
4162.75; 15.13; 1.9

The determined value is 7.0 angstrom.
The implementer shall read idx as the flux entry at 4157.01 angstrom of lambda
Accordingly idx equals 17.98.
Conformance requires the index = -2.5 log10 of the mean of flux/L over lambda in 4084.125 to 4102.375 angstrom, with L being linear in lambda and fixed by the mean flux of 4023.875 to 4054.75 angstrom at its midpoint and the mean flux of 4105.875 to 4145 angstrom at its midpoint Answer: 0.18 mag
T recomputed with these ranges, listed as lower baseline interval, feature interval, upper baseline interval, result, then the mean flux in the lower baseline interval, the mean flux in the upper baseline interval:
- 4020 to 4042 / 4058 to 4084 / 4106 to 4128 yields 0.43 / 16.2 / 14.7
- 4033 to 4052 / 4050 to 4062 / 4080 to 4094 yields -0.63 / 16.2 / 14.3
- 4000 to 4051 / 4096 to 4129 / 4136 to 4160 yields 4.09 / 16.2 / 15.6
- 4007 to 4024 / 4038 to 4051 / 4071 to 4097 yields -1.28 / 16.7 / 13.5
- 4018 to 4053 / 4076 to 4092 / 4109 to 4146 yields 1.65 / 16.2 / 15.1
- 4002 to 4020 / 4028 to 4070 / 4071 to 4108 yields -3.09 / 16.6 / 13.1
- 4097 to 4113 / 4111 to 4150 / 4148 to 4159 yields -3.15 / 12.2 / 16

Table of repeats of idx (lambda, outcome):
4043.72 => 13.17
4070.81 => 15.83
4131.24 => 15.33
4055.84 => 10.64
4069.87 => 19.04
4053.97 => 14.52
